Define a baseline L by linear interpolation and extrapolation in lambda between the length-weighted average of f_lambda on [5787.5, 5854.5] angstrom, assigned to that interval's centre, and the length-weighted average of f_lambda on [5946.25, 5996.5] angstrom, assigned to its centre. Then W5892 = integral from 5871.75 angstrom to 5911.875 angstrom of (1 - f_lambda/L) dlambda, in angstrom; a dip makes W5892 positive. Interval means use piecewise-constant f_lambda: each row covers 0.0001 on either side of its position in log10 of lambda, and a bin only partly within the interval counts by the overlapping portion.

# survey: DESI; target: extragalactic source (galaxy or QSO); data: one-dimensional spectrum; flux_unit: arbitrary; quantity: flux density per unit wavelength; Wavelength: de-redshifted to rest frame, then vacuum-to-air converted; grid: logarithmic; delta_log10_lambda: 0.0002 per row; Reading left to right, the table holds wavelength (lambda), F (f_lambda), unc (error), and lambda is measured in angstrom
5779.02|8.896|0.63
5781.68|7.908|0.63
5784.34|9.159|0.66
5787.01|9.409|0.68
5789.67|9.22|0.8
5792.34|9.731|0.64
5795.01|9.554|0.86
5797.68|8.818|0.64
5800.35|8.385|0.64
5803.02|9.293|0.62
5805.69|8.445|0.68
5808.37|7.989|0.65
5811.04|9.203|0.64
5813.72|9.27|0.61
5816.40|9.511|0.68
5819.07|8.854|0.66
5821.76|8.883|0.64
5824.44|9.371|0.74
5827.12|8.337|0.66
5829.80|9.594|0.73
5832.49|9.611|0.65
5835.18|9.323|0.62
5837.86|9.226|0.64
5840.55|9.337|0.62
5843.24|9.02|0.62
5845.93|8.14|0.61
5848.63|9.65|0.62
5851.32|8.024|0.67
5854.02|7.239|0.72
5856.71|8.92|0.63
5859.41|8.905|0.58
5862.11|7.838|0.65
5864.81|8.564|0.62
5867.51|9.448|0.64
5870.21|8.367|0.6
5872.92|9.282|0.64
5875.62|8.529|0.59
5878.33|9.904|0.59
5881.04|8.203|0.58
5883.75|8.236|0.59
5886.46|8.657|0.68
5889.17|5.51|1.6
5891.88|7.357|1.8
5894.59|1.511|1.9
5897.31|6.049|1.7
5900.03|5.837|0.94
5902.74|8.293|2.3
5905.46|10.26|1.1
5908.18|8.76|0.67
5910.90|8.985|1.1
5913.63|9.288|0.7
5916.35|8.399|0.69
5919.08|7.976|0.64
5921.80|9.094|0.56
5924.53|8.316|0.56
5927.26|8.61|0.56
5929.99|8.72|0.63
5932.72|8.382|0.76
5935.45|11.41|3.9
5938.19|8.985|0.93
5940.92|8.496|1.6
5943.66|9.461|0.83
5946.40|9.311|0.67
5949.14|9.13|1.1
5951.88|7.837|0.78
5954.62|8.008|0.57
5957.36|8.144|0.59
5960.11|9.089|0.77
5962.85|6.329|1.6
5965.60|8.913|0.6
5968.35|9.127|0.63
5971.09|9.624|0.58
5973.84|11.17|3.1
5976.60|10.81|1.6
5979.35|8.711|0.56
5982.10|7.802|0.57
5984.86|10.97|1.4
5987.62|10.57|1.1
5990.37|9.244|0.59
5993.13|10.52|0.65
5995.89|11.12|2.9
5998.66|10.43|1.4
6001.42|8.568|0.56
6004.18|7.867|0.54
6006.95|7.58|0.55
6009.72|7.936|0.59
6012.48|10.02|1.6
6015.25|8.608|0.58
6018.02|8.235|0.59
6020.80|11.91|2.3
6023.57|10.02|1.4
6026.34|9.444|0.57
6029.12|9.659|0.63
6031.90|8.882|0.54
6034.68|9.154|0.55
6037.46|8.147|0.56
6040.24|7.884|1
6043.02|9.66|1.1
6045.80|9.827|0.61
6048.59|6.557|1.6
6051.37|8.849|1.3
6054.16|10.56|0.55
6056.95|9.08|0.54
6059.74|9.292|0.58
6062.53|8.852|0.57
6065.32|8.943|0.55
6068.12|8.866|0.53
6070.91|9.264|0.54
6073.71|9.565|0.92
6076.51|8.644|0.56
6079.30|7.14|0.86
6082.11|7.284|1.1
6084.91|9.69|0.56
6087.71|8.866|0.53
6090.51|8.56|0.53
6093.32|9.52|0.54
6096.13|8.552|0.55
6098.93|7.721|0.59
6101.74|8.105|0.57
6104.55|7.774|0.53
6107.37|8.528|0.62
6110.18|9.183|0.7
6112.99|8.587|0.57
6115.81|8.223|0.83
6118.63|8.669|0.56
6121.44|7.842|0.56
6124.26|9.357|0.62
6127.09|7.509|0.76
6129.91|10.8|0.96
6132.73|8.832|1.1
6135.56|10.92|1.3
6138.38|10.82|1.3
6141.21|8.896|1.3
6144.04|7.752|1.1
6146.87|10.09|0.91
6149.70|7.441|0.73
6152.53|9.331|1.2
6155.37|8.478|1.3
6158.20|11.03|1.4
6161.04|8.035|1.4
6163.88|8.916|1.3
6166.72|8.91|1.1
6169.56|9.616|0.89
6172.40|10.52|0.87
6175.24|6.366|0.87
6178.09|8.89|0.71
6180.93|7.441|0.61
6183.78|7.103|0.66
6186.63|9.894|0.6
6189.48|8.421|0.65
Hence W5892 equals 6.4 angstrom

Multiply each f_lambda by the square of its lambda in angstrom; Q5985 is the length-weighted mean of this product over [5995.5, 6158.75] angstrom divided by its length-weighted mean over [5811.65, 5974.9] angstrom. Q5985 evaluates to 1.1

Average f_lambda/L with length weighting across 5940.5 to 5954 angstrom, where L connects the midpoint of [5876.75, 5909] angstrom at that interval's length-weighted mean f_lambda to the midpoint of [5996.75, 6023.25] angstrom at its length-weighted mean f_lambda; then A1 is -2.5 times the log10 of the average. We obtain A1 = -0.084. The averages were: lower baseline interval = 7.37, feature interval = 8.82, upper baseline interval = 9.1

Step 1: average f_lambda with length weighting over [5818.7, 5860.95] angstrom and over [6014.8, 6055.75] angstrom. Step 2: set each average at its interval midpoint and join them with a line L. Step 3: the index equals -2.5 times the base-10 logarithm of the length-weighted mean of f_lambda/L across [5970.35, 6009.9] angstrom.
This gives -0.05 mag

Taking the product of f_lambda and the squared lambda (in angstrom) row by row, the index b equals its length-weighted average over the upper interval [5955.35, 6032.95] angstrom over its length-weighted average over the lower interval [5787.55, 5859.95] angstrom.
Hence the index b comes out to 1.1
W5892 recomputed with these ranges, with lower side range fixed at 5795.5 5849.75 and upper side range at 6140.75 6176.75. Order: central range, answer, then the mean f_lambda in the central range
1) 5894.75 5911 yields 2.7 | 7.48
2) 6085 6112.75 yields 1.0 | 8.59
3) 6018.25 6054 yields -1.0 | 9.18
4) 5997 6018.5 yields 0.6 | 8.7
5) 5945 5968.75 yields 1.5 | 8.4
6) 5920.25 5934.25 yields 0.5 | 8.65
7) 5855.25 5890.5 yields 2.0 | 8.49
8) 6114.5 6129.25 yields 0.7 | 8.45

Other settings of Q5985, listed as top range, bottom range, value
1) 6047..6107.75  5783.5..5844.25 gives 1.04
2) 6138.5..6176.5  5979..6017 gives 1.02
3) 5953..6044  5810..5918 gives 1.14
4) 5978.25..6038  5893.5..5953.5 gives 1.15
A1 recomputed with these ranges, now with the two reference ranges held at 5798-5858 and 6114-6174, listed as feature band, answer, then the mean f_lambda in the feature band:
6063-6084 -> 0.06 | 8.57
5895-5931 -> 0.10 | 8.17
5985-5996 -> -0.15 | 10.3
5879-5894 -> 0.21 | 7.39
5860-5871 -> 0.04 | 8.59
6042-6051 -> 0.05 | 8.66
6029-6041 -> 0.04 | 8.69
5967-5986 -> -0.08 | 9.73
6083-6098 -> 0.02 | 8.94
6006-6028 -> -0.03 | 9.26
